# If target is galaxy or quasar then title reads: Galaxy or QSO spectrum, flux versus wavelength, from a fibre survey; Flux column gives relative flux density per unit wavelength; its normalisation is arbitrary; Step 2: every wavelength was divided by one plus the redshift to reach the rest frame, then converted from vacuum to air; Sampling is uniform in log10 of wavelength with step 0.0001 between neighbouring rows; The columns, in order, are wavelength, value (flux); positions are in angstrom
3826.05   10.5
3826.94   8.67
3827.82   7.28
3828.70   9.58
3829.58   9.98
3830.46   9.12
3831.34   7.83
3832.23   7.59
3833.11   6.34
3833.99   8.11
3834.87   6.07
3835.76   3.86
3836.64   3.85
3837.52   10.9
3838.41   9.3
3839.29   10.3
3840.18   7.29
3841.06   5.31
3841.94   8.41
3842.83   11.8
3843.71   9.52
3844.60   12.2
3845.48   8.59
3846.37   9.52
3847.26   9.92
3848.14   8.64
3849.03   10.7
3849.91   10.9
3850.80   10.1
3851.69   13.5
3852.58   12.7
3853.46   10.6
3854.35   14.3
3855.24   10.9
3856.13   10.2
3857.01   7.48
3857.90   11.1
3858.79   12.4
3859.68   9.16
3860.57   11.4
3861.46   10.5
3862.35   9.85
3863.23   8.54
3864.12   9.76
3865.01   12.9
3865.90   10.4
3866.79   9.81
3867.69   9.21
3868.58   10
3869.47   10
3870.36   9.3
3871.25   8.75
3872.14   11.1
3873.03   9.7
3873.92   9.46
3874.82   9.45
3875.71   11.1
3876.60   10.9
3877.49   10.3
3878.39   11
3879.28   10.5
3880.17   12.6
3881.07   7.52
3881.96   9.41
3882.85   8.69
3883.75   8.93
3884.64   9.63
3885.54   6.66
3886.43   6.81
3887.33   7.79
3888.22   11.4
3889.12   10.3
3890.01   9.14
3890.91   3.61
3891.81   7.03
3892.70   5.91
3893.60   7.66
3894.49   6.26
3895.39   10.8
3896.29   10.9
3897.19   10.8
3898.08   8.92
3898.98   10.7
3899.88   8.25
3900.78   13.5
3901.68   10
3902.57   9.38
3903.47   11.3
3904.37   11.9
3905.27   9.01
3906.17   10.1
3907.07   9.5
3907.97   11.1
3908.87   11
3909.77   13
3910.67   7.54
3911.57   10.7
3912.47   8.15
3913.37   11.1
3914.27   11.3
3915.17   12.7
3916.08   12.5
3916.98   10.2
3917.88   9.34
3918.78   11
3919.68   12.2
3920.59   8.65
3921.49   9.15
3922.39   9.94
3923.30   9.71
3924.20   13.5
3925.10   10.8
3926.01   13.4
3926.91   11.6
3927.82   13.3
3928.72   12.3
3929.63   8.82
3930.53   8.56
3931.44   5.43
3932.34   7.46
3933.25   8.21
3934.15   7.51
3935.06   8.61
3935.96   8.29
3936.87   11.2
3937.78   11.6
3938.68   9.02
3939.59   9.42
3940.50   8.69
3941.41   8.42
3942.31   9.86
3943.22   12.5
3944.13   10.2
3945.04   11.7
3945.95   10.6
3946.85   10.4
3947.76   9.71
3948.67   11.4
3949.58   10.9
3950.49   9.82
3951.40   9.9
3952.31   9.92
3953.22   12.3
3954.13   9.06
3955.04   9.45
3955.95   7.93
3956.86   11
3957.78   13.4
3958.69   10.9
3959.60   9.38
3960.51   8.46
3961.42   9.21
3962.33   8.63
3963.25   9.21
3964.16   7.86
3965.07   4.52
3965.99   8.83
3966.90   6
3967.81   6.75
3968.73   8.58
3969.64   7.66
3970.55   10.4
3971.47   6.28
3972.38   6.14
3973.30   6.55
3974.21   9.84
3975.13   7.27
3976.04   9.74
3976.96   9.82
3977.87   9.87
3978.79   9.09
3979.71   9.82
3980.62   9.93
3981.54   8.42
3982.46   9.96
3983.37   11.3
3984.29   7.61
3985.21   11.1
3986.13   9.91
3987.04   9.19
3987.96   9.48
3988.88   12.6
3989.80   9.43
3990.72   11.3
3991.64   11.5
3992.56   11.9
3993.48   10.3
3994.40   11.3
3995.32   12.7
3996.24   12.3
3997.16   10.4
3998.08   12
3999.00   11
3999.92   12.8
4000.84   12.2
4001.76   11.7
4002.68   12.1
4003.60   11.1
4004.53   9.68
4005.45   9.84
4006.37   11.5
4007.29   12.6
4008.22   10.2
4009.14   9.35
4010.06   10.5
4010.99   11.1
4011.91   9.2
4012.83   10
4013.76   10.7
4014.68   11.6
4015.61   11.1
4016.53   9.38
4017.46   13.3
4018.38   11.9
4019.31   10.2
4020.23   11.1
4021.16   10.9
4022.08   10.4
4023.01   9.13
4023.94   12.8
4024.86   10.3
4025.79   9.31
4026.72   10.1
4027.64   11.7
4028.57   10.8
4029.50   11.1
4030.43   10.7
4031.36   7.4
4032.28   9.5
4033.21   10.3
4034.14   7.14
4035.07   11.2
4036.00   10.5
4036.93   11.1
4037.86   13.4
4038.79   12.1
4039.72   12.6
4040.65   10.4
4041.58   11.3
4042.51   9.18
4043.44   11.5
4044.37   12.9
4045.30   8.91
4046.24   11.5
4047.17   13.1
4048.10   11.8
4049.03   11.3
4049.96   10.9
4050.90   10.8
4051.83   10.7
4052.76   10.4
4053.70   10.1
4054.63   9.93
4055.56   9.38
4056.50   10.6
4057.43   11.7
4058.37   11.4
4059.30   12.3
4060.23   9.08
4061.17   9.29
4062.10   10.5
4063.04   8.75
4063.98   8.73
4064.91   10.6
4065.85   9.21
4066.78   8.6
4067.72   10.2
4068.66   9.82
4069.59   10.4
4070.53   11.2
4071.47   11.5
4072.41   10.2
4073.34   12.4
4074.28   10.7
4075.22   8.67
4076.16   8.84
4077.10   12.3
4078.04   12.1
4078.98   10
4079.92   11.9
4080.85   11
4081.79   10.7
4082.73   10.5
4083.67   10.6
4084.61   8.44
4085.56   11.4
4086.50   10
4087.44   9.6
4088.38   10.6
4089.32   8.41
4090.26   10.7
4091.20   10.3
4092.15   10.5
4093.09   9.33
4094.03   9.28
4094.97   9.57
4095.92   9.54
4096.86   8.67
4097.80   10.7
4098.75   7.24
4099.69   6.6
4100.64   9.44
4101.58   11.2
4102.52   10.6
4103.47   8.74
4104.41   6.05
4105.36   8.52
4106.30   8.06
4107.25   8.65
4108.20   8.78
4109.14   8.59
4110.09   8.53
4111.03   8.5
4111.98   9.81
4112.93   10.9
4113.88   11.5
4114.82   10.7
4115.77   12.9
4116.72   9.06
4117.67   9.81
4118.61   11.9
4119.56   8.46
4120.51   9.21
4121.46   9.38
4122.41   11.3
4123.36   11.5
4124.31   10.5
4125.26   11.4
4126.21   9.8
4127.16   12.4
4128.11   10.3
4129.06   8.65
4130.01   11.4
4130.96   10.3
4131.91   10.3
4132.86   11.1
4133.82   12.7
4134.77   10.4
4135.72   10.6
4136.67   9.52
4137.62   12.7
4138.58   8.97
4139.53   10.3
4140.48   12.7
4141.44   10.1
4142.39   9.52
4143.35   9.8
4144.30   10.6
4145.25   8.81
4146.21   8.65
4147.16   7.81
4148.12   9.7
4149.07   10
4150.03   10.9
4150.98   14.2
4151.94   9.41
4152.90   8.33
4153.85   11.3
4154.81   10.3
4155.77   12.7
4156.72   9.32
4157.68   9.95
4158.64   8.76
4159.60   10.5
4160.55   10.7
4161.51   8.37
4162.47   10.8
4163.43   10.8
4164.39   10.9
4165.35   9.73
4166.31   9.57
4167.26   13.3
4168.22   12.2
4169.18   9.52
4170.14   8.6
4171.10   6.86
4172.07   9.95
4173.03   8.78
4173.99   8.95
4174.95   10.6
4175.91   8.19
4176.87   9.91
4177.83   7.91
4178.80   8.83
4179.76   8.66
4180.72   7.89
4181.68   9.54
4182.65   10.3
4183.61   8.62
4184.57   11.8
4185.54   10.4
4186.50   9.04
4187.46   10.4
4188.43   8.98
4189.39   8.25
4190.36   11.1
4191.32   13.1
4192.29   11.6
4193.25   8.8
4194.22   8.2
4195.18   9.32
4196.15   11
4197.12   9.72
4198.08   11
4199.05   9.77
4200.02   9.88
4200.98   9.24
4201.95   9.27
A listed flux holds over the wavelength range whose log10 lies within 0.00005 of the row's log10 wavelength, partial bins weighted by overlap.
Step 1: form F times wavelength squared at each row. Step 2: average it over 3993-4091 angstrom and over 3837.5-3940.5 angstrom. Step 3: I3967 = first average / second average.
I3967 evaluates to 1.2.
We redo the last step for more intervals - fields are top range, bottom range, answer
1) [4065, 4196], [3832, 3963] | 1.14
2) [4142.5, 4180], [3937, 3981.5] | 1.17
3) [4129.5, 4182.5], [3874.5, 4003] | 1.14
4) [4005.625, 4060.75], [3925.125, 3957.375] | 1.13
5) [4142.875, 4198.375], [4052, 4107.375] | 1.04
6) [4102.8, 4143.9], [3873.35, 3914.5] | 1.18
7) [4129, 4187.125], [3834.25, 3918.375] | 1.18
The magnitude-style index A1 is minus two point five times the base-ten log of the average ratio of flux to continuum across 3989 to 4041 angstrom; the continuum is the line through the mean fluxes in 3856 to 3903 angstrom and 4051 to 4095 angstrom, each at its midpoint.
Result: -0.09 mag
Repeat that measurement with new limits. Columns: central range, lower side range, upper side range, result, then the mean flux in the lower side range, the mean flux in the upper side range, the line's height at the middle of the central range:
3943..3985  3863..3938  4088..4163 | 0.07 mag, 9.84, 9.98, 9.88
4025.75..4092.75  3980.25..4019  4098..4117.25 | -0.06 mag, 10.8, 9.24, 9.96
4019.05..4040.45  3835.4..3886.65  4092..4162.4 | -0.07 mag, 9.81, 9.97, 9.91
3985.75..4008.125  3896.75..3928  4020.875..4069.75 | -0.06 mag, 10.7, 10.5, 10.6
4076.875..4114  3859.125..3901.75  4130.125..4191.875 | 0.03 mag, 9.51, 10.1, 9.92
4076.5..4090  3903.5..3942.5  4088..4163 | -0.05 mag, 10.1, 9.98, 10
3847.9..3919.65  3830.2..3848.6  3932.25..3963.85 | -0.13 mag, 8.3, 9.85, 8.94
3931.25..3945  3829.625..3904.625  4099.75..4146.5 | 0.05 mag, 9.5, 10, 9.65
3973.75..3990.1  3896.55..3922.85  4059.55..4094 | 0.07 mag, 10.4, 10.2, 10.3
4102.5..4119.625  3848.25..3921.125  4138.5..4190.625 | 0.05 mag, 10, 9.86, 9.89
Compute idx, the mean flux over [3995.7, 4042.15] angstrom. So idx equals 10.9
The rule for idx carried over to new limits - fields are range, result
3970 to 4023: 10.4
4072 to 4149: 10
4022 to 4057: 10.7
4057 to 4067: 10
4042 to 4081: 10.6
